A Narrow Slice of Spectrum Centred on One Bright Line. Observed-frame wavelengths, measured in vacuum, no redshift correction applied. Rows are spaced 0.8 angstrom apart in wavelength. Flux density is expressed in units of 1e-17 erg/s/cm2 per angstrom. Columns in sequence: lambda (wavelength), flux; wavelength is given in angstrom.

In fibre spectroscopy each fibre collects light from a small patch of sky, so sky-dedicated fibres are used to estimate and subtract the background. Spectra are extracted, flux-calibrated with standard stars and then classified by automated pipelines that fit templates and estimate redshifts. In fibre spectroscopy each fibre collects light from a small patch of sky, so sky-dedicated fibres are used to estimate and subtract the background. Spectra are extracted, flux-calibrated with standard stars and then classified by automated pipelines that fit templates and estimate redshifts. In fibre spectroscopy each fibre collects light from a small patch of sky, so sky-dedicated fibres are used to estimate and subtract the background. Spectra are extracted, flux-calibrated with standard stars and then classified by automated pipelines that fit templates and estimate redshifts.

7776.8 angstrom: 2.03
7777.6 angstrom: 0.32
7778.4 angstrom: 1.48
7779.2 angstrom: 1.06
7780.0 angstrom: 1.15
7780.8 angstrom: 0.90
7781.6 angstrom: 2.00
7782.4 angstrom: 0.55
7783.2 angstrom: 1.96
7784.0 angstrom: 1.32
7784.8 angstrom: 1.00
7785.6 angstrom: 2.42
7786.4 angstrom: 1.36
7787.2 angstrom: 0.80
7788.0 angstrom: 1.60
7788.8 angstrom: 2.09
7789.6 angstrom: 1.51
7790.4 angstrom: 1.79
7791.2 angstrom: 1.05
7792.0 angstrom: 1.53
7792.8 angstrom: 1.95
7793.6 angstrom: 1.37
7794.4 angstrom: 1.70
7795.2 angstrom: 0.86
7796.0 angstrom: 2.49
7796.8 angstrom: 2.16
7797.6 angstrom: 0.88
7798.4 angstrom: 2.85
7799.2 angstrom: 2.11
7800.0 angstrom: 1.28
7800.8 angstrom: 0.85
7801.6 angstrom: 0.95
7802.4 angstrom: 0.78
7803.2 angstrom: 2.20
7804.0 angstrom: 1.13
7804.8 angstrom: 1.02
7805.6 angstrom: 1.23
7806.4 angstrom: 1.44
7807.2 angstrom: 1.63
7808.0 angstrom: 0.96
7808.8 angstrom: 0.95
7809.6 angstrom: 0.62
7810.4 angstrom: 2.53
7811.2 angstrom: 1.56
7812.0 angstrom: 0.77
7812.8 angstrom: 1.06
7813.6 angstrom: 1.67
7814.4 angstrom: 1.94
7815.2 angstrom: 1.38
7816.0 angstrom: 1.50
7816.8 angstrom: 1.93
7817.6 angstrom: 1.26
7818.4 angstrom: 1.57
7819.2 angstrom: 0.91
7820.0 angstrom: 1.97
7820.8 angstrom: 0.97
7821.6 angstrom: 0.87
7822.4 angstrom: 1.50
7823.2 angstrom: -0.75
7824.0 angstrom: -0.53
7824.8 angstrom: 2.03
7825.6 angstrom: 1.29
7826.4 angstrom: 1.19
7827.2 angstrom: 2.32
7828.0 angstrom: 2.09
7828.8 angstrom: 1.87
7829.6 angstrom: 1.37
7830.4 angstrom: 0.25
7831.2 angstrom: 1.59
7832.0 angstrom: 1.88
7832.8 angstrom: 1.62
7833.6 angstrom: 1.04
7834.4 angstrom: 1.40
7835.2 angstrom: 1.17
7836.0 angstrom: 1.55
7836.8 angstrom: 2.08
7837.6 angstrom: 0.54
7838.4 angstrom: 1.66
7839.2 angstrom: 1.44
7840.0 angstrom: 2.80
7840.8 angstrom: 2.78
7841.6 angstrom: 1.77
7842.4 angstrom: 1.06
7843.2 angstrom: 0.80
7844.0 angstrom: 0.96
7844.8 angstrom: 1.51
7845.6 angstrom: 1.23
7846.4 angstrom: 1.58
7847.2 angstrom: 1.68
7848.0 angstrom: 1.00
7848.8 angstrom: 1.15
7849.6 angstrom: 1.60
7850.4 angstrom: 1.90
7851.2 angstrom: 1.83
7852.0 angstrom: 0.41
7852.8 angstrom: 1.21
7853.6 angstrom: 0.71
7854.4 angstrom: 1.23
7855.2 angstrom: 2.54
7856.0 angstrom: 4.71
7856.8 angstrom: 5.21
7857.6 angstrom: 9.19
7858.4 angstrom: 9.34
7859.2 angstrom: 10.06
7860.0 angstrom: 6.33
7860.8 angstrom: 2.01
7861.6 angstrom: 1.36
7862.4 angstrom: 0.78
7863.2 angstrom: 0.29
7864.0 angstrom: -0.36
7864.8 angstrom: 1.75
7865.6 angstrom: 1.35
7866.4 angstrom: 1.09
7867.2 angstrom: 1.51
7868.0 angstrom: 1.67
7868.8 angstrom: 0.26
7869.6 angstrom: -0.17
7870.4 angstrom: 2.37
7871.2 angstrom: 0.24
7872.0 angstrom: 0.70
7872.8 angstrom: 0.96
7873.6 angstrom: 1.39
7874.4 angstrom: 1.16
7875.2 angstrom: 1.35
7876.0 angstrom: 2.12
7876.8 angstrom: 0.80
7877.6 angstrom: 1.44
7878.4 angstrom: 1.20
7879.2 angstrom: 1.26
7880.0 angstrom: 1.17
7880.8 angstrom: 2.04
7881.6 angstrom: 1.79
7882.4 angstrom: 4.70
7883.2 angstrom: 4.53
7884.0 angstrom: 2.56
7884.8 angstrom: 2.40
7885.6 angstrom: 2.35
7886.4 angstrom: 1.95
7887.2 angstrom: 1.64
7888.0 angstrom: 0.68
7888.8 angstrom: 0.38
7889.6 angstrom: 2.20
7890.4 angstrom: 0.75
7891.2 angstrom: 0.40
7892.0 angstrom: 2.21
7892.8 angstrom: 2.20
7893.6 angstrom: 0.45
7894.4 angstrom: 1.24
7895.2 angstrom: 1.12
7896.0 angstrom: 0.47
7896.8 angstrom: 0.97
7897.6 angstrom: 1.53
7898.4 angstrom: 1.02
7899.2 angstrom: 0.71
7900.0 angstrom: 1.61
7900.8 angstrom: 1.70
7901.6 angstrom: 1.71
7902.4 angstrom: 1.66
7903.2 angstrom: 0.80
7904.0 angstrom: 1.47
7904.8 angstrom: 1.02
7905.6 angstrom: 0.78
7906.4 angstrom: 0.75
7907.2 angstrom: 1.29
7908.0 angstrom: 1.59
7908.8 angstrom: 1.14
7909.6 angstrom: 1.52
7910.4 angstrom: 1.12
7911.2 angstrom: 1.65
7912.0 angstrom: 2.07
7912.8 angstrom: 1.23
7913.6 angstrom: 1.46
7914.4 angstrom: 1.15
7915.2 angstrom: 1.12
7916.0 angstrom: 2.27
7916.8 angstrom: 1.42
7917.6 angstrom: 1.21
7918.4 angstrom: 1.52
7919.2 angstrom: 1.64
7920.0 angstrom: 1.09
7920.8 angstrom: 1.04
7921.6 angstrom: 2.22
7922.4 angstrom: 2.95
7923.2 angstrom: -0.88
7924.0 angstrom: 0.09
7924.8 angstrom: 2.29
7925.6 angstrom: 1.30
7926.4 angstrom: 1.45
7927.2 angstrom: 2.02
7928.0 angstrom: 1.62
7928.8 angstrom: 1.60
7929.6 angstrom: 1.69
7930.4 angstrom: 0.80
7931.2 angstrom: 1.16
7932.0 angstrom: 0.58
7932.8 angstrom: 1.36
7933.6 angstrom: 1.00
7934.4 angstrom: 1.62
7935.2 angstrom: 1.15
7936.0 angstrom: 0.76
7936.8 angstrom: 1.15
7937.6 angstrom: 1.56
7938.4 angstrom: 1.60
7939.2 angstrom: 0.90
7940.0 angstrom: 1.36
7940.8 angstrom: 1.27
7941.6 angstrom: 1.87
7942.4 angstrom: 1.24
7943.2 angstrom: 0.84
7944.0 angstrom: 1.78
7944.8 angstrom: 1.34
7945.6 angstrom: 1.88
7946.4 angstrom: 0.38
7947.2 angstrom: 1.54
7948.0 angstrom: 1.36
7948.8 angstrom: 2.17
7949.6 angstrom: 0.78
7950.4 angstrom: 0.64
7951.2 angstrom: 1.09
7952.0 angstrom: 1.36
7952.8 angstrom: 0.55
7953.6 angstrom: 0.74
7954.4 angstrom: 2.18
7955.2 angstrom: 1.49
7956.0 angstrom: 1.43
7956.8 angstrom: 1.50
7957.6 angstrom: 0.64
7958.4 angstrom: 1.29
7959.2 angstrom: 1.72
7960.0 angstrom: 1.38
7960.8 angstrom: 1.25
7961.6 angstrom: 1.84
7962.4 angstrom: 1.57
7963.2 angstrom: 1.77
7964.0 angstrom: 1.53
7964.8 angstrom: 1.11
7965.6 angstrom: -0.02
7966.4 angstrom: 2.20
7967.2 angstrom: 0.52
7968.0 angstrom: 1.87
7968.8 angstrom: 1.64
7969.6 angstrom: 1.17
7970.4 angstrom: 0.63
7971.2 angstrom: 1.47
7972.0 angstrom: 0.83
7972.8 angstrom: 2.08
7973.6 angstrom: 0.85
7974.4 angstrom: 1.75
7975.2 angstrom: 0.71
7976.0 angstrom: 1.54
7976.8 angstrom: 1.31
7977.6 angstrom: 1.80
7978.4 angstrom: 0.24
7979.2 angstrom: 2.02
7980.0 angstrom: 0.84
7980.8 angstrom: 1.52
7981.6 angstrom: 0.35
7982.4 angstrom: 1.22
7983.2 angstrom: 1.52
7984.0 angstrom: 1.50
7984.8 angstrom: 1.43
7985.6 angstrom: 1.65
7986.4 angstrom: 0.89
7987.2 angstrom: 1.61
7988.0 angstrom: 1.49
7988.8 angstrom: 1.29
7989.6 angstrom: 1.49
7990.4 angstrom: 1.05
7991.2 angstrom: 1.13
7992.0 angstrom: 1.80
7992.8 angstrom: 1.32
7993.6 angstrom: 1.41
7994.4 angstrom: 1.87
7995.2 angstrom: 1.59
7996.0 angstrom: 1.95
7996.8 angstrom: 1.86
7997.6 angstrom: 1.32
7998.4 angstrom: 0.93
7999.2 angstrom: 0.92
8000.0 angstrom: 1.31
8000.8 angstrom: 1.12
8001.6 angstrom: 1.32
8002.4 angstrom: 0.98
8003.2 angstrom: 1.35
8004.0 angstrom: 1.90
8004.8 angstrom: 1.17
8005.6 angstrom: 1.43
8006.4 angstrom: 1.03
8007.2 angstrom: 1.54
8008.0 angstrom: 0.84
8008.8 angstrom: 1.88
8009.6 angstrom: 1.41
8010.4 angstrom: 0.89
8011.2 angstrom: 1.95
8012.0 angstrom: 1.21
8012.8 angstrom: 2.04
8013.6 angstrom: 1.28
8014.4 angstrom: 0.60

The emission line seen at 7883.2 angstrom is [N II]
